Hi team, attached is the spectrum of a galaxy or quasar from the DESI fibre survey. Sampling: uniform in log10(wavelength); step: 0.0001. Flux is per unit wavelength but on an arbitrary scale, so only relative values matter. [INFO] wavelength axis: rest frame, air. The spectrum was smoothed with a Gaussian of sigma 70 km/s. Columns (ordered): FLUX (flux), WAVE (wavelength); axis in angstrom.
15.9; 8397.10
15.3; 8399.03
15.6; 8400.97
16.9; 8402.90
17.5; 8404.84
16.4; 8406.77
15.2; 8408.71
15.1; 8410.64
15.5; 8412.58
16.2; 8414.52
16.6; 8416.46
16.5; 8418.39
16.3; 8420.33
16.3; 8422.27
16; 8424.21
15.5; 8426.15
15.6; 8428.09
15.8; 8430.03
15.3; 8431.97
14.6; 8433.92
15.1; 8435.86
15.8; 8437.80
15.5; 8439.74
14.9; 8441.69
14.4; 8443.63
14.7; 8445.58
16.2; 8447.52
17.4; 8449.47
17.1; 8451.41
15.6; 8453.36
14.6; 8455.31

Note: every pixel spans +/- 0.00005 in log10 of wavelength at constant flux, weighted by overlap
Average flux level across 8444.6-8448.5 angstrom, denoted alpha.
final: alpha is 15.4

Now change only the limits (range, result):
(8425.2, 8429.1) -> 15.6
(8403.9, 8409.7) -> 16.4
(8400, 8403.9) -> 16.2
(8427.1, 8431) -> 15.7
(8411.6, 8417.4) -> 16.1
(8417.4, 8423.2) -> 16.4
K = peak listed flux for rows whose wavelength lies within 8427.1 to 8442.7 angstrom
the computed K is 15.8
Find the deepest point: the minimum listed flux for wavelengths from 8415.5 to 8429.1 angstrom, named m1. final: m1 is 15.5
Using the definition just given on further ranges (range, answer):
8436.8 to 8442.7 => 14.9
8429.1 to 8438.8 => 14.6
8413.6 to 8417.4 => 16.2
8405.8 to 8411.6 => 15.1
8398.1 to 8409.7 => 15.2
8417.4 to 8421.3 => 16.3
